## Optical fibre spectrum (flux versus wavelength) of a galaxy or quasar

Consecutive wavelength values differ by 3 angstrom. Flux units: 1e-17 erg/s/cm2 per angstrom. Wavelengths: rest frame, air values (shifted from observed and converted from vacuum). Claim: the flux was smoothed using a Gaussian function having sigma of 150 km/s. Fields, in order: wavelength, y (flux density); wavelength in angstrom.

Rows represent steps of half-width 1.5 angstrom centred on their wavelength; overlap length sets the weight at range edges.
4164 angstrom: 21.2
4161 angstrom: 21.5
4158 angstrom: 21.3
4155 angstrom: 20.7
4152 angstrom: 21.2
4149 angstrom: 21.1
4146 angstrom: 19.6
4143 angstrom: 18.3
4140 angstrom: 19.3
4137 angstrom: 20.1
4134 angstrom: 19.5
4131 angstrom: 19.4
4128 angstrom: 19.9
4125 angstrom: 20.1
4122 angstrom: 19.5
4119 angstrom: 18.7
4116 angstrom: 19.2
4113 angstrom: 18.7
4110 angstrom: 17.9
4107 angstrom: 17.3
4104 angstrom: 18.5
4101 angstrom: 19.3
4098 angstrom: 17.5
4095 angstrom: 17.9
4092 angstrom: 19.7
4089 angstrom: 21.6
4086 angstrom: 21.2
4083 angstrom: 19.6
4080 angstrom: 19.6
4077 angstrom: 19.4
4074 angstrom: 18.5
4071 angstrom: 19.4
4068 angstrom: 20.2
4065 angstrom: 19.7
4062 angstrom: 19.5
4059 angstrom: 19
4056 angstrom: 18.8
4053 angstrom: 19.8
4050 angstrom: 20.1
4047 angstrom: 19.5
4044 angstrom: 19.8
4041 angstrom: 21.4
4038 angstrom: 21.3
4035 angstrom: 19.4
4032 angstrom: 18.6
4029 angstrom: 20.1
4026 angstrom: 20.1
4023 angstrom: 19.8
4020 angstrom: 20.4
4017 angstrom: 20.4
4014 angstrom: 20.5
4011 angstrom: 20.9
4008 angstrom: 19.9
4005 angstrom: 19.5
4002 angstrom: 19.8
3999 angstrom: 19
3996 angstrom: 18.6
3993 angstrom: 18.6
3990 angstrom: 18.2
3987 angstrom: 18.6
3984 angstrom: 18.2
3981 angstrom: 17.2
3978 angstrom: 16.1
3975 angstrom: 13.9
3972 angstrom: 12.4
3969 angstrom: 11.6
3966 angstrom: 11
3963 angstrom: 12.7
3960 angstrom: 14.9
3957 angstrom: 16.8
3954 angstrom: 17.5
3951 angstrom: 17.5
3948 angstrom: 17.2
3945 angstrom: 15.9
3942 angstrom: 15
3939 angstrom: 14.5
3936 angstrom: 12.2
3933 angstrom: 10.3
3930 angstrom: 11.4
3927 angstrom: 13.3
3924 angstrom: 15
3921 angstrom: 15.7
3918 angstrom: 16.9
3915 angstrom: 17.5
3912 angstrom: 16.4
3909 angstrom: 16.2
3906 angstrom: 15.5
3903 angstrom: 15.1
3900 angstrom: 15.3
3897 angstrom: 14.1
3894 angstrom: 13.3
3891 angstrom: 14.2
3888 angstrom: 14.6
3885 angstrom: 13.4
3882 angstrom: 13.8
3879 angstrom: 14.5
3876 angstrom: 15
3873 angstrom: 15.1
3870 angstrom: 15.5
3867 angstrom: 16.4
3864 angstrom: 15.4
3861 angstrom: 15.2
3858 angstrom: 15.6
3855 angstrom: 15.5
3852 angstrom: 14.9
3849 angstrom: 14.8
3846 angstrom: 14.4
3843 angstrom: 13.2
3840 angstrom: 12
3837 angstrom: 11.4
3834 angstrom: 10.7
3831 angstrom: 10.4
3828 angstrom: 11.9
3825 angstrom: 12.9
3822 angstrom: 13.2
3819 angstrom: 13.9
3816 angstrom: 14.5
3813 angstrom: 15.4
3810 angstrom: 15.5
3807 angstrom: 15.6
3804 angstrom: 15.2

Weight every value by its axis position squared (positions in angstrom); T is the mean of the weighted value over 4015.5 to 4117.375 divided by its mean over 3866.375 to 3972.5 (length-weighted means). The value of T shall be 1.4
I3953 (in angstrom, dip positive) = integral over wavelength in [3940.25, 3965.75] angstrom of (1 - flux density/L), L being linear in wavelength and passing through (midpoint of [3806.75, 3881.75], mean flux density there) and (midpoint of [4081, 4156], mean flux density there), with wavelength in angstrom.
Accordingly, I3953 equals 0.8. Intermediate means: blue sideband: 14.1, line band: 15.7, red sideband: 19.4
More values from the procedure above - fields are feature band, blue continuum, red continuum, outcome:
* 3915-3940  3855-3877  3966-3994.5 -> 2.8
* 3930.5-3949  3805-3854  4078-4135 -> 2.1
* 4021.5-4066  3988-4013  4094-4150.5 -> -1.3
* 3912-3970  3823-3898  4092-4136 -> 3.1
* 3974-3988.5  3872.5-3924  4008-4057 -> 1.0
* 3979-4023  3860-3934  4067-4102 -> -4.7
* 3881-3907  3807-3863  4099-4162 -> 0.9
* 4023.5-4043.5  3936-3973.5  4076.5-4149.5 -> -3.7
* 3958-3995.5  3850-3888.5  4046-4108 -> 4.1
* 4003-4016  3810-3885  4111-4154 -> -2.3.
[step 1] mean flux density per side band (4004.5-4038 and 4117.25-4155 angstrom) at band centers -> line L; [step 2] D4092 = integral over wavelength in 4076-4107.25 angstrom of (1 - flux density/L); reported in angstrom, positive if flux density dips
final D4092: 0.88 angstrom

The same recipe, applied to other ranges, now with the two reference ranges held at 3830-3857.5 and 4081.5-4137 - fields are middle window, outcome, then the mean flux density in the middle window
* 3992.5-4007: -2.11 angstrom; 19.2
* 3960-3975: 3.35 angstrom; 12.4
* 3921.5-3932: 1.20 angstrom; 13.3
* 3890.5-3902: 0.09 angstrom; 14.3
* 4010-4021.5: -2.32 angstrom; 20.5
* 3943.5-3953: -0.82 angstrom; 16.9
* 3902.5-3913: -0.87 angstrom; 15.8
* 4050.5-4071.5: -1.62 angstrom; 19.5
